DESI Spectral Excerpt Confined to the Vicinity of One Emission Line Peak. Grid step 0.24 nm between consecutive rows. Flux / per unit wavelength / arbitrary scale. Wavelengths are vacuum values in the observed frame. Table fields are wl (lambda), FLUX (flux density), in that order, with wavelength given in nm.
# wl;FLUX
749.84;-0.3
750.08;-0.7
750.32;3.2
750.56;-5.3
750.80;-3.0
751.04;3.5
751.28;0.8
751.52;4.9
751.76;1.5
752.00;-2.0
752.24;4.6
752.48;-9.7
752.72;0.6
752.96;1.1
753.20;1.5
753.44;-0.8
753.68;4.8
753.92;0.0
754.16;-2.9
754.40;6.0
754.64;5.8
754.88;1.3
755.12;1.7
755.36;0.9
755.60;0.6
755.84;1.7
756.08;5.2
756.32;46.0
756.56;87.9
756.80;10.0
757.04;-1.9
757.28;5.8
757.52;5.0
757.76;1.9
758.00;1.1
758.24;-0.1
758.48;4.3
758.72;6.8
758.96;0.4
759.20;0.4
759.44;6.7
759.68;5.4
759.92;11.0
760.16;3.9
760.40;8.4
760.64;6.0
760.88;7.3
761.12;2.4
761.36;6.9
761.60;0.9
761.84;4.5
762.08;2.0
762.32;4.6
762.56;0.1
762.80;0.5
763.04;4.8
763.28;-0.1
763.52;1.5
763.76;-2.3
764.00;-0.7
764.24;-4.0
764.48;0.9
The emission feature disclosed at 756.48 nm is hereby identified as [O III] 5007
